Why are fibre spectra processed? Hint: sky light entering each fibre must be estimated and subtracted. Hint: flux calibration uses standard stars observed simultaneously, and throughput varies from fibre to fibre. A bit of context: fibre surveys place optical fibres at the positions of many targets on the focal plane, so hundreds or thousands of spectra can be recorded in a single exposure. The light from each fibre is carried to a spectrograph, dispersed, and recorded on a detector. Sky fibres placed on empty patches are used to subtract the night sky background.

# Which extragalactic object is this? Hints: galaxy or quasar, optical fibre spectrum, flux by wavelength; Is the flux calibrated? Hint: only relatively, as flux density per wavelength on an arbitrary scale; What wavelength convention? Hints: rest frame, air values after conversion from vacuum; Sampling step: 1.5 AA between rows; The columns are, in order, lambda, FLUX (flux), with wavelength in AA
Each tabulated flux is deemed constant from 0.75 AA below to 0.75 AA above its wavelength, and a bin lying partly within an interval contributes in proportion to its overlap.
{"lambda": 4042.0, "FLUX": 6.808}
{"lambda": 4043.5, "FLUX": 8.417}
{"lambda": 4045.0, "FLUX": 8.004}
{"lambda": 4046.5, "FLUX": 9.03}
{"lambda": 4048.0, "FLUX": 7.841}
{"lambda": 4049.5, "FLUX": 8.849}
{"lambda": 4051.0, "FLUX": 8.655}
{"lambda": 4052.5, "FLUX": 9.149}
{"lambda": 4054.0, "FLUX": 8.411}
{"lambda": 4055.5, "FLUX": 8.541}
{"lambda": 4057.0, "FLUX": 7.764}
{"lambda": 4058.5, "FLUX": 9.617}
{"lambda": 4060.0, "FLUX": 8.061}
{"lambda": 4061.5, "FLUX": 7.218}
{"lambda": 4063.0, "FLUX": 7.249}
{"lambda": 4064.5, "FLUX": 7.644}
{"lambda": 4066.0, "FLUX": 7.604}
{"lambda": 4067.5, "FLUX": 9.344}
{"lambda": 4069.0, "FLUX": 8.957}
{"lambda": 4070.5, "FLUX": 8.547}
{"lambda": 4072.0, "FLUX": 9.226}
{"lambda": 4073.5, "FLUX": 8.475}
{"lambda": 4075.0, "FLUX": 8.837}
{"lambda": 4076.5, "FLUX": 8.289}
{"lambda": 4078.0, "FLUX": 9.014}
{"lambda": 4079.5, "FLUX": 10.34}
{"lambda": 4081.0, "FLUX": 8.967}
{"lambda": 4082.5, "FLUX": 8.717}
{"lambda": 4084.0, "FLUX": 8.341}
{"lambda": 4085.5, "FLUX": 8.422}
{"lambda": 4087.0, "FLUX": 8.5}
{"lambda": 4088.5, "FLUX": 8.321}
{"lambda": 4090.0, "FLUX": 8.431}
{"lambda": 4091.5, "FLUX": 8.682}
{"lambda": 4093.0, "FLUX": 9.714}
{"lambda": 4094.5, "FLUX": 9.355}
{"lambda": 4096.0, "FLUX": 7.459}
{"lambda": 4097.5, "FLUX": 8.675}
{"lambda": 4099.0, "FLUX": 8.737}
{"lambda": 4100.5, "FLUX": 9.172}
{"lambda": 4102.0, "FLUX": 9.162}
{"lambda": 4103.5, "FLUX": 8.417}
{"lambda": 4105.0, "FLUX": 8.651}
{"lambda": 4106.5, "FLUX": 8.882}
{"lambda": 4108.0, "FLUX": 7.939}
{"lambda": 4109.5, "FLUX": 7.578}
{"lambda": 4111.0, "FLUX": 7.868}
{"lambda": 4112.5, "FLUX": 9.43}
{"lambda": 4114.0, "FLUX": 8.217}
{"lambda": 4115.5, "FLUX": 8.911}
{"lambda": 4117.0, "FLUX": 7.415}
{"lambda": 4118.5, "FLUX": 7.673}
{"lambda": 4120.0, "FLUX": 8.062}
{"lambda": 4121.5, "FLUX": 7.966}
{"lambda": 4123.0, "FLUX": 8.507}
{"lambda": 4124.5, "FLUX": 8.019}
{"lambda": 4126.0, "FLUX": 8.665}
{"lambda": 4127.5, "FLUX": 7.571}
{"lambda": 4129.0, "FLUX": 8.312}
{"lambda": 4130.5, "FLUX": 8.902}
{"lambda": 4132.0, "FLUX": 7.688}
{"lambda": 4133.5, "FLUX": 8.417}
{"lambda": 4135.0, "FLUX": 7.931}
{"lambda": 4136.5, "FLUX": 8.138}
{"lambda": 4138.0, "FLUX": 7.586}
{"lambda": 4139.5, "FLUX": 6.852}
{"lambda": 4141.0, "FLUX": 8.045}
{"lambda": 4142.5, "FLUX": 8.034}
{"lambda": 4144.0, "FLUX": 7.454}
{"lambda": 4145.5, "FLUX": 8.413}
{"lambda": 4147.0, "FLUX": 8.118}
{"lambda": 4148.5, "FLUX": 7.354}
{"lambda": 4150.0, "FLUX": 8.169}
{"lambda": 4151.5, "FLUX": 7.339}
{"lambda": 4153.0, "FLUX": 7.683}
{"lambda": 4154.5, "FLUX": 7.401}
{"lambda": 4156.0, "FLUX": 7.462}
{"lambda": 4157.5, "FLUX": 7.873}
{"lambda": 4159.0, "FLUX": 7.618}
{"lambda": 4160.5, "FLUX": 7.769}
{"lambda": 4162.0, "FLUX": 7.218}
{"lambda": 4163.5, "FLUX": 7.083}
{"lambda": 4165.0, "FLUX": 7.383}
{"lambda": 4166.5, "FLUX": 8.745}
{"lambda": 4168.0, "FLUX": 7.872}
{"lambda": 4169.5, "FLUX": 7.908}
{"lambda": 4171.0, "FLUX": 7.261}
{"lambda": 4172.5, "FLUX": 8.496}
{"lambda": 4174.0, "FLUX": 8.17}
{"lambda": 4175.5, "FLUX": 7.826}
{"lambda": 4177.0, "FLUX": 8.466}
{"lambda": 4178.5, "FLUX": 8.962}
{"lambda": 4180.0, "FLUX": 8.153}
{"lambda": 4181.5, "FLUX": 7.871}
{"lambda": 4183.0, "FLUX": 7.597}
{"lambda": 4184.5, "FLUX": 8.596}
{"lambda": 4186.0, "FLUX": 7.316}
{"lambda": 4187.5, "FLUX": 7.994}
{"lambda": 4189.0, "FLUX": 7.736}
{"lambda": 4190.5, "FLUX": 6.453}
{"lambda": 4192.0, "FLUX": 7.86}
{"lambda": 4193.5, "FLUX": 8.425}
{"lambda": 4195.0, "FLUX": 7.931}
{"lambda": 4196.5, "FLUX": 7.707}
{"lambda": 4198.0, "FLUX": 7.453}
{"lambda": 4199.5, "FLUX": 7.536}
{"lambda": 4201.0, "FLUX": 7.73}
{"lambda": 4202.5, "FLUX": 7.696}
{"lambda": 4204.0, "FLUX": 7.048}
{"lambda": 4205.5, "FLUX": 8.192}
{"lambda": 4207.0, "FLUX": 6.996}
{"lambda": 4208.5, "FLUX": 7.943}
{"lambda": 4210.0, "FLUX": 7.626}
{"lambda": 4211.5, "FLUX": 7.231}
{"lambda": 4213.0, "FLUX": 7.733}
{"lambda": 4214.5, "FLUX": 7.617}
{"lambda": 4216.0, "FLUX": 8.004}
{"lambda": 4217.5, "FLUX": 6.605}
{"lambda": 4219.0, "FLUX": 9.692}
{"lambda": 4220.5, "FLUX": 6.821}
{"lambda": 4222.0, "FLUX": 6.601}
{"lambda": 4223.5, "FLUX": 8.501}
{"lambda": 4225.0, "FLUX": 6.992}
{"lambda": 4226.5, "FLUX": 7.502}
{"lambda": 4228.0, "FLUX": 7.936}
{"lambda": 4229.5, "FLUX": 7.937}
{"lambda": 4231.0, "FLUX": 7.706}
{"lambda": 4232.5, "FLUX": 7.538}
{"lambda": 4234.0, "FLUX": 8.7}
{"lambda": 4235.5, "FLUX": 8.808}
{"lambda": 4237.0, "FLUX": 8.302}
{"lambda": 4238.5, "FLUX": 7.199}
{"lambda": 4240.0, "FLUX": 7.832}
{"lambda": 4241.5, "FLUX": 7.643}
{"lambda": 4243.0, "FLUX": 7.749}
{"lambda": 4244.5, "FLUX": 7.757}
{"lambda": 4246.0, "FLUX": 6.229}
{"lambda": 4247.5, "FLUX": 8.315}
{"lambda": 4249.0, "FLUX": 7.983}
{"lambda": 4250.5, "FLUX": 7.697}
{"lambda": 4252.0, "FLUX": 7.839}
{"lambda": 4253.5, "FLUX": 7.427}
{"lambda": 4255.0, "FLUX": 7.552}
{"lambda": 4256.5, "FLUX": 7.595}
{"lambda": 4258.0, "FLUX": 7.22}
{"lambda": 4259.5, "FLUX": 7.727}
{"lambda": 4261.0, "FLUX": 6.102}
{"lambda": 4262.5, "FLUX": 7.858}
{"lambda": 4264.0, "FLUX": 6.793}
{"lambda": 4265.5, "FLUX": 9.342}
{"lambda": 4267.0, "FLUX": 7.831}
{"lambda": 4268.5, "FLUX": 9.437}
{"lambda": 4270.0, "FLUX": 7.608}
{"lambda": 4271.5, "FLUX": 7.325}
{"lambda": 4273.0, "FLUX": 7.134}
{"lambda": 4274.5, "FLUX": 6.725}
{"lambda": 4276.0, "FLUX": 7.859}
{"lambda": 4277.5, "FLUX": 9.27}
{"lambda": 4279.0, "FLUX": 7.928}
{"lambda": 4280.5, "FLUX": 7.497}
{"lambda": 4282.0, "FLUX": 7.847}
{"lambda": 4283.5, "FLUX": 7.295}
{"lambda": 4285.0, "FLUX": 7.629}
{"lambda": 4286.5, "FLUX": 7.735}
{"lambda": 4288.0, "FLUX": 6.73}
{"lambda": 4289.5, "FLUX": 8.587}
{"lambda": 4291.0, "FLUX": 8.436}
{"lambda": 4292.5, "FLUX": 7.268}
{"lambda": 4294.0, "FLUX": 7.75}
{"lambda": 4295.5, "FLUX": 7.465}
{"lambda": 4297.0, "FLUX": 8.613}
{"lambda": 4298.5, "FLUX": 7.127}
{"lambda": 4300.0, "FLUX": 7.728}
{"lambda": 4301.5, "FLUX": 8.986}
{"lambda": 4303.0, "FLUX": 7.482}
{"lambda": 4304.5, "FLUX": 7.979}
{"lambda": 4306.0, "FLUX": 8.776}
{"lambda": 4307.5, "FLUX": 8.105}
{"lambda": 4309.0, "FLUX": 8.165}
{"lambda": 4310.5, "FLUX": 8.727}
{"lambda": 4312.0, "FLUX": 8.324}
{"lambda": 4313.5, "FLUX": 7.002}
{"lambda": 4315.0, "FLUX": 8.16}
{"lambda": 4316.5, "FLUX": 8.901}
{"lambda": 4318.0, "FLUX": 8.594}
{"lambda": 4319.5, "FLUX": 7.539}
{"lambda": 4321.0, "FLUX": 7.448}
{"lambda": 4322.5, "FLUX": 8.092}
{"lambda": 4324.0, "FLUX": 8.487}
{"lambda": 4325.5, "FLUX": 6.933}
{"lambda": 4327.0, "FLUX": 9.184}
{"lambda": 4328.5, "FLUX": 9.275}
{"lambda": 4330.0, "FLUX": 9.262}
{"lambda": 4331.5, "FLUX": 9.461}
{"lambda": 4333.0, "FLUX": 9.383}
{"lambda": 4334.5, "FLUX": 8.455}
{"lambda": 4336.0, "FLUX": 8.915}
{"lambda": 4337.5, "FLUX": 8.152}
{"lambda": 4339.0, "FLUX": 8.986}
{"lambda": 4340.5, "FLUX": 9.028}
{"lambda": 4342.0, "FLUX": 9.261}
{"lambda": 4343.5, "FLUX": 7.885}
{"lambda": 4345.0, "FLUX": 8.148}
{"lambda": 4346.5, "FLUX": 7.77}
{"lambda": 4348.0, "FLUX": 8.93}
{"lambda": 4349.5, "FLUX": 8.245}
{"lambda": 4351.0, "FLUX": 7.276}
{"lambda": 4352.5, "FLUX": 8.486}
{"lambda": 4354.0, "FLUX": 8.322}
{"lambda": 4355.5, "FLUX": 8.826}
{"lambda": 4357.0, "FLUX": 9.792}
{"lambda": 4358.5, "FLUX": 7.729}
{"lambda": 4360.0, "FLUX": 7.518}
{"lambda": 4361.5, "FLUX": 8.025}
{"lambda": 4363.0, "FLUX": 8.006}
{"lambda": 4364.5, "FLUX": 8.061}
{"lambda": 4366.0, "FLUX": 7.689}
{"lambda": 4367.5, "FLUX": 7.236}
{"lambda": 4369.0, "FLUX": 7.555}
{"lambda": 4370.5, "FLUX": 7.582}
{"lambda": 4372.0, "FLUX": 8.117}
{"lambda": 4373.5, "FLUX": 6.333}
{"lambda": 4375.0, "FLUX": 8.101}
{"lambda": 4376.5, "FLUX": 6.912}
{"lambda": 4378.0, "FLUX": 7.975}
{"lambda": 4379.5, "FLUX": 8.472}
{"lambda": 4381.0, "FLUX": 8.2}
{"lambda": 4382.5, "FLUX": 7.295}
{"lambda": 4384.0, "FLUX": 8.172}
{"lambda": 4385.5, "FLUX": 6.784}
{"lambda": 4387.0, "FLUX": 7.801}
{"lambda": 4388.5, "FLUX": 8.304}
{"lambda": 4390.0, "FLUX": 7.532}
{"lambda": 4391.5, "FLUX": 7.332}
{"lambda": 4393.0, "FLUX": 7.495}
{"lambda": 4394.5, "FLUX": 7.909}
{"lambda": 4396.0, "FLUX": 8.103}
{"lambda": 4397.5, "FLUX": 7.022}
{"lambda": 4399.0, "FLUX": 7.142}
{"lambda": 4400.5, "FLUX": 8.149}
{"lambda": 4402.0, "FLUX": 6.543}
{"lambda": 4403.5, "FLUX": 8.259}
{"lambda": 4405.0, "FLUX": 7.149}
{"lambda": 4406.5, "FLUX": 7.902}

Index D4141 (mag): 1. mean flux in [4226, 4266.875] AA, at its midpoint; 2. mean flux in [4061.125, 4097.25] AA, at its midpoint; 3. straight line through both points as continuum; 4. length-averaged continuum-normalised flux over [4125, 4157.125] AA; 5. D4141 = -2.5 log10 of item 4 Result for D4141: 0.051 mag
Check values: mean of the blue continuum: 8.58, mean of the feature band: 7.88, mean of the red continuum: 7.72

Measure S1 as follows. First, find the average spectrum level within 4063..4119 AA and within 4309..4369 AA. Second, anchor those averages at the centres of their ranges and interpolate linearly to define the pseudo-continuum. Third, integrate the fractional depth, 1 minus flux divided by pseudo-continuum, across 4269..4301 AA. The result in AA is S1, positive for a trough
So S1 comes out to 2.6 AA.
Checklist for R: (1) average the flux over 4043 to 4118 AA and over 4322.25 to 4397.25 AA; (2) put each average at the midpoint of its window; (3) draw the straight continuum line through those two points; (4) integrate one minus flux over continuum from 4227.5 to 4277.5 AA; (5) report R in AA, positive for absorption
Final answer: 3.3 AA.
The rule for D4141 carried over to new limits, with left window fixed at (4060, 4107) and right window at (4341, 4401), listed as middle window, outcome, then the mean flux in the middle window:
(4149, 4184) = 0.08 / 7.84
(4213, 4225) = 0.08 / 7.65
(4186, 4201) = 0.09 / 7.66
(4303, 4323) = -0.01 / 8.12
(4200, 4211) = 0.10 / 7.59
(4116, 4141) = 0.07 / 7.99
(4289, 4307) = 0.01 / 8.01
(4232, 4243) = 0.03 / 8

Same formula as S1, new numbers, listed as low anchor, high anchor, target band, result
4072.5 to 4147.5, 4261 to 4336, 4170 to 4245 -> 3.92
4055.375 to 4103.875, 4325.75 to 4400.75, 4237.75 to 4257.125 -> 1.65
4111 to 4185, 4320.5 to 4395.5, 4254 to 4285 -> 1.41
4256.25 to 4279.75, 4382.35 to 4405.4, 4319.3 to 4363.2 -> -4.60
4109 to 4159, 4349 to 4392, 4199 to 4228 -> 1.23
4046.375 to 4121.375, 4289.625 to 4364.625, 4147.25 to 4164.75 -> 1.86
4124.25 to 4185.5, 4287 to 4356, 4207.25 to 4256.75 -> 2.25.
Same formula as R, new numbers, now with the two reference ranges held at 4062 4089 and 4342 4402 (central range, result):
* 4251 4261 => 0.8 AA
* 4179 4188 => 0.4 AA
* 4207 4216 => 0.7 AA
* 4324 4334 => -1.1 AA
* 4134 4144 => 0.8 AA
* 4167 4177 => 0.4 AA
